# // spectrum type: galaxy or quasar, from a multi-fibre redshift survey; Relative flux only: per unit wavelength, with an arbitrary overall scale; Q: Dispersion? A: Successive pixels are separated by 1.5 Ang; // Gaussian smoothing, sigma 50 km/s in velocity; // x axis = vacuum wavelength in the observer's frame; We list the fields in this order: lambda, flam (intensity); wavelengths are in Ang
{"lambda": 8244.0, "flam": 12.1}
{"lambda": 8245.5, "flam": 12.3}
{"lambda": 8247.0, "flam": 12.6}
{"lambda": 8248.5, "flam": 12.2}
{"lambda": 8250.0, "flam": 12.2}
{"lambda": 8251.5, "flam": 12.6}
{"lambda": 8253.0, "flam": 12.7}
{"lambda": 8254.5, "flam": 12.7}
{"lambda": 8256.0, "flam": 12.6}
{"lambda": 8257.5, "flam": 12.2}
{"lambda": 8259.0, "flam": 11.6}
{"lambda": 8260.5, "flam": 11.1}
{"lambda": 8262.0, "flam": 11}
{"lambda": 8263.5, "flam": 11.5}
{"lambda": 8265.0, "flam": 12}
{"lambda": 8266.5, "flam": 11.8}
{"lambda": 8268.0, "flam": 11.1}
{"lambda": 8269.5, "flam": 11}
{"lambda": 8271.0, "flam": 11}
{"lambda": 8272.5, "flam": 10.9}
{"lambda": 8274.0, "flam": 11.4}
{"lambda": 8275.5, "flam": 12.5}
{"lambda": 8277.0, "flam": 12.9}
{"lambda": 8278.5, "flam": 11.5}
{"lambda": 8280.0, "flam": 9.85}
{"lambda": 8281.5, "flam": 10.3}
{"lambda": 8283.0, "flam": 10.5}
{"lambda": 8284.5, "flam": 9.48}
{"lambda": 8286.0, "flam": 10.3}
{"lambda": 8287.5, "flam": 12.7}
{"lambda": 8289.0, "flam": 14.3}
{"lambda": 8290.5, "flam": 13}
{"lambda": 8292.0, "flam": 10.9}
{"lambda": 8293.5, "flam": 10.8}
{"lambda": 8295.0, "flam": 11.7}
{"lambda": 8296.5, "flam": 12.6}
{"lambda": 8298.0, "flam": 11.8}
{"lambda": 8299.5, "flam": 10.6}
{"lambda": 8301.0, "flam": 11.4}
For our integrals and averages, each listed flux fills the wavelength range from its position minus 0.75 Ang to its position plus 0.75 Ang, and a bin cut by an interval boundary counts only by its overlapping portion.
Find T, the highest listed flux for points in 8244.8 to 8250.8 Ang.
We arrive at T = 12.6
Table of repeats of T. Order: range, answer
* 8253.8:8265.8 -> 12.7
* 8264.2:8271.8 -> 12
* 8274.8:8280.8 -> 12.9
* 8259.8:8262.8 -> 11.1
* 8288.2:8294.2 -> 14.3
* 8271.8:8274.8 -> 11.4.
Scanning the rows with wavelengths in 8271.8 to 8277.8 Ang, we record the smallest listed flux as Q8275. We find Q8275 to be 10.9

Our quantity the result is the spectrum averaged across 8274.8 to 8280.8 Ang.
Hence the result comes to 11.7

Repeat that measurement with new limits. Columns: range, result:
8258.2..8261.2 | 11.4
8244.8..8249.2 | 12.4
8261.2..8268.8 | 11.5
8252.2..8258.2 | 12.6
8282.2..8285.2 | 10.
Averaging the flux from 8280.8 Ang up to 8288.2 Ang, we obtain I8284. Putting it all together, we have 10.6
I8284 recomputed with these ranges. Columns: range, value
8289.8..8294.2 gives 11.6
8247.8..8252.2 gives 12.3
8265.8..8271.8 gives 11.2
